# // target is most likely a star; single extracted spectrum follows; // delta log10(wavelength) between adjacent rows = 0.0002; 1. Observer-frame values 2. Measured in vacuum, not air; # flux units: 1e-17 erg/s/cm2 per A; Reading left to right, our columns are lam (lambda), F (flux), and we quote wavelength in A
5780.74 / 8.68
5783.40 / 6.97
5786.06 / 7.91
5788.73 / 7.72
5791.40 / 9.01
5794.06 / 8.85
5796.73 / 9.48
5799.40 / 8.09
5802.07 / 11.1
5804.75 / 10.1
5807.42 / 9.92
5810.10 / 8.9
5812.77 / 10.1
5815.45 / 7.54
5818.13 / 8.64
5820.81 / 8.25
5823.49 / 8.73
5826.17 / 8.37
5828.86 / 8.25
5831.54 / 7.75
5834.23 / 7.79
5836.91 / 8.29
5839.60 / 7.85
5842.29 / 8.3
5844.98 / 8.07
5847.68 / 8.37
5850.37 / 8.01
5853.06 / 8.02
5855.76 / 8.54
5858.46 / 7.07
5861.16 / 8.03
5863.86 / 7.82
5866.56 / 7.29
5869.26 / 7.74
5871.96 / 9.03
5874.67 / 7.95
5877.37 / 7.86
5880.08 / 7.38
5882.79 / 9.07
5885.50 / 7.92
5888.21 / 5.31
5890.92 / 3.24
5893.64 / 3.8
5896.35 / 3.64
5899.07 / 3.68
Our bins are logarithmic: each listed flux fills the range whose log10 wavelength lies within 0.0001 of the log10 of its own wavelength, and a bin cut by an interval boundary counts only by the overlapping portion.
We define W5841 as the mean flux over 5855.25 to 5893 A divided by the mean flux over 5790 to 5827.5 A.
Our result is 0.8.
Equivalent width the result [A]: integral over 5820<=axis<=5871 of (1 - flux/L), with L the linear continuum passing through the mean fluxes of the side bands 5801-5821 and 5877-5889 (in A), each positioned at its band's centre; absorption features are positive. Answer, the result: 2.8 A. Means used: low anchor 9.35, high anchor 7.58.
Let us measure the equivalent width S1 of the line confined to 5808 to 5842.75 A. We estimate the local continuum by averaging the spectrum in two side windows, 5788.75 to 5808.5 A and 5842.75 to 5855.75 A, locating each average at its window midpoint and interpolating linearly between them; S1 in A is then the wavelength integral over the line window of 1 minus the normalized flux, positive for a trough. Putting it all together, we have 1.4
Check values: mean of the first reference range 9.38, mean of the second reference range 8.17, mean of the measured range 8.4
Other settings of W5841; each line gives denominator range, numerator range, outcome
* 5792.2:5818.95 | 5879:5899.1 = 0.60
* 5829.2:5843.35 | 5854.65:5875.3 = 0.99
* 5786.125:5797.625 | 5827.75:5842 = 0.93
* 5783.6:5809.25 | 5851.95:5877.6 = 0.88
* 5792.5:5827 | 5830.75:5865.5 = 0.88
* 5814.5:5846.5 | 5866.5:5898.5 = 0.81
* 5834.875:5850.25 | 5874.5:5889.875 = 0.92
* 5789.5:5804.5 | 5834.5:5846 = 0.87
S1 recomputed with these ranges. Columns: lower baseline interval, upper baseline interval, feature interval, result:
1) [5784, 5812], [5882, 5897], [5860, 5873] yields -3.3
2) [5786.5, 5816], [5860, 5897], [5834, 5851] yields -0.3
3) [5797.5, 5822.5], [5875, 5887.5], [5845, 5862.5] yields 0.8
